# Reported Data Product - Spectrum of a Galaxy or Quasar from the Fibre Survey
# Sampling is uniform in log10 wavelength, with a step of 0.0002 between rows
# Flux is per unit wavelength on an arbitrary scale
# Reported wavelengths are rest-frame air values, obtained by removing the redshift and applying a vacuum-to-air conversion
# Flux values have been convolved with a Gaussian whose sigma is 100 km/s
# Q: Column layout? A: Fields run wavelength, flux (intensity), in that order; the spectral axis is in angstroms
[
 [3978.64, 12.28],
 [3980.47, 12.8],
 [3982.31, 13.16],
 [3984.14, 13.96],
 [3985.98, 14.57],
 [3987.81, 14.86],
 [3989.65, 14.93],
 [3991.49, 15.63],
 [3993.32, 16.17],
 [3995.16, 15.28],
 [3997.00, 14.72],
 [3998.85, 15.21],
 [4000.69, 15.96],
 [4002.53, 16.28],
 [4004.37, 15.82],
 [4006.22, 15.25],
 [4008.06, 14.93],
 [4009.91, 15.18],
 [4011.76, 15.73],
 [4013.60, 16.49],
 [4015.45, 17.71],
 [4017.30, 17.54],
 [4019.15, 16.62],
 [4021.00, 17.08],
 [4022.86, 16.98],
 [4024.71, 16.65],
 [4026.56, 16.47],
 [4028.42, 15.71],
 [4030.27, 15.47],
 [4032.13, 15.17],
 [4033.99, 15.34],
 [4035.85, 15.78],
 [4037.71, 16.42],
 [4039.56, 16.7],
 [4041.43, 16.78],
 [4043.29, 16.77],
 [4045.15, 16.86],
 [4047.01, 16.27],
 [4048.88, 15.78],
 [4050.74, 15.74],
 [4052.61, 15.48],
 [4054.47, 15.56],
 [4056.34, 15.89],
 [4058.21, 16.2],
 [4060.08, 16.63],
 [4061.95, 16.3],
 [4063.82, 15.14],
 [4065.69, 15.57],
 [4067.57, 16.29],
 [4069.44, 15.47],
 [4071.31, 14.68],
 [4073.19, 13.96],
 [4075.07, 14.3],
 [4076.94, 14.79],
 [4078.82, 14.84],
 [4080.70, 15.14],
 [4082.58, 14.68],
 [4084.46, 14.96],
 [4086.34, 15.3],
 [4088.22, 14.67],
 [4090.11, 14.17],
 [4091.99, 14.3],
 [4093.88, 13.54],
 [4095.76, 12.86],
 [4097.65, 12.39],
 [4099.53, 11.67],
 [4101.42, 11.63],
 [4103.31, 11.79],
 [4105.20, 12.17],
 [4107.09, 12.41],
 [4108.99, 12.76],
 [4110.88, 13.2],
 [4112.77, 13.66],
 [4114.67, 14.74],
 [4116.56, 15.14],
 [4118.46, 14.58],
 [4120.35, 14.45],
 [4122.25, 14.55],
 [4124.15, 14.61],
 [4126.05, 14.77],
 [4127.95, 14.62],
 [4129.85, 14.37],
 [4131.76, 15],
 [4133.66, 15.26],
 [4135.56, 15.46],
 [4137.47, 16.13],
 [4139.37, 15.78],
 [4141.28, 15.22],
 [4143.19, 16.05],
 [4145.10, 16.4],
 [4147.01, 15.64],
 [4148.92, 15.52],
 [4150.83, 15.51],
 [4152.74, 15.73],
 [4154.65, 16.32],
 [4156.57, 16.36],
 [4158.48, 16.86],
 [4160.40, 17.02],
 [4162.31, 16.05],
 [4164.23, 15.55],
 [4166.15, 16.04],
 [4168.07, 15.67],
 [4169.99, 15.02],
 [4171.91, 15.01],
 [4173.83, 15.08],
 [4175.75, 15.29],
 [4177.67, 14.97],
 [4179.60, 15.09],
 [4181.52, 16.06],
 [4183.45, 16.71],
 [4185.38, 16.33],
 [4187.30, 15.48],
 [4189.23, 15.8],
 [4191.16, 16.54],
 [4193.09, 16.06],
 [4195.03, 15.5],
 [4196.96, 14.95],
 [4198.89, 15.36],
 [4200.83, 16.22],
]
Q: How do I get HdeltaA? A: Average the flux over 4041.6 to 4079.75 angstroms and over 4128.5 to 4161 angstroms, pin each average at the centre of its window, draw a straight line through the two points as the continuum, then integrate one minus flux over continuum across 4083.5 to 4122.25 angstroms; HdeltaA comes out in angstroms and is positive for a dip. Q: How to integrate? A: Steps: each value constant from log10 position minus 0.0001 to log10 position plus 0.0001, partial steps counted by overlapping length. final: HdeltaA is 5.34 angstroms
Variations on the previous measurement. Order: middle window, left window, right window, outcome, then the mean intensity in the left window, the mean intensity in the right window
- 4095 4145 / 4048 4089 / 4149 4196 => 4.8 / 15.3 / 15.8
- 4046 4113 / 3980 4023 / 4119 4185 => 4.7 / 15.5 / 15.5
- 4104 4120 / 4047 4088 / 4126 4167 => 2.0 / 15.4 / 15.7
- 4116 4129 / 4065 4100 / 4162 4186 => 0.2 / 14.4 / 15.6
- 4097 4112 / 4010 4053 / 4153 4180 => 3.5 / 16.3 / 15.8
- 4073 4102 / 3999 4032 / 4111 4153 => 2.9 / 16.2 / 15.1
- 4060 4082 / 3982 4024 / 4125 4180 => 0.6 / 15.7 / 15.6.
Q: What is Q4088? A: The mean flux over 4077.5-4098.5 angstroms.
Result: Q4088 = 14.3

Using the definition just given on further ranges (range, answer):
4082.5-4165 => 14.6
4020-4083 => 15.8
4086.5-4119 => 13.3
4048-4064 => 15.9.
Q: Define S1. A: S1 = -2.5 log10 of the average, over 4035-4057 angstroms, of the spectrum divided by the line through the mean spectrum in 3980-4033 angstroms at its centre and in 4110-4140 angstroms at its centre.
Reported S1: -0.06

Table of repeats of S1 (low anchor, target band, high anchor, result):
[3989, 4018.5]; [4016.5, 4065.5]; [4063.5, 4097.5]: -0.07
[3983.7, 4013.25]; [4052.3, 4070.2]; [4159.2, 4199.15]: -0.03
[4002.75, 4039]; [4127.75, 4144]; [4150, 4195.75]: 0.04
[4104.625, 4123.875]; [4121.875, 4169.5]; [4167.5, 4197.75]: -0.07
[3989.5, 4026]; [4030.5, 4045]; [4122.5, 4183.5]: -0.01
